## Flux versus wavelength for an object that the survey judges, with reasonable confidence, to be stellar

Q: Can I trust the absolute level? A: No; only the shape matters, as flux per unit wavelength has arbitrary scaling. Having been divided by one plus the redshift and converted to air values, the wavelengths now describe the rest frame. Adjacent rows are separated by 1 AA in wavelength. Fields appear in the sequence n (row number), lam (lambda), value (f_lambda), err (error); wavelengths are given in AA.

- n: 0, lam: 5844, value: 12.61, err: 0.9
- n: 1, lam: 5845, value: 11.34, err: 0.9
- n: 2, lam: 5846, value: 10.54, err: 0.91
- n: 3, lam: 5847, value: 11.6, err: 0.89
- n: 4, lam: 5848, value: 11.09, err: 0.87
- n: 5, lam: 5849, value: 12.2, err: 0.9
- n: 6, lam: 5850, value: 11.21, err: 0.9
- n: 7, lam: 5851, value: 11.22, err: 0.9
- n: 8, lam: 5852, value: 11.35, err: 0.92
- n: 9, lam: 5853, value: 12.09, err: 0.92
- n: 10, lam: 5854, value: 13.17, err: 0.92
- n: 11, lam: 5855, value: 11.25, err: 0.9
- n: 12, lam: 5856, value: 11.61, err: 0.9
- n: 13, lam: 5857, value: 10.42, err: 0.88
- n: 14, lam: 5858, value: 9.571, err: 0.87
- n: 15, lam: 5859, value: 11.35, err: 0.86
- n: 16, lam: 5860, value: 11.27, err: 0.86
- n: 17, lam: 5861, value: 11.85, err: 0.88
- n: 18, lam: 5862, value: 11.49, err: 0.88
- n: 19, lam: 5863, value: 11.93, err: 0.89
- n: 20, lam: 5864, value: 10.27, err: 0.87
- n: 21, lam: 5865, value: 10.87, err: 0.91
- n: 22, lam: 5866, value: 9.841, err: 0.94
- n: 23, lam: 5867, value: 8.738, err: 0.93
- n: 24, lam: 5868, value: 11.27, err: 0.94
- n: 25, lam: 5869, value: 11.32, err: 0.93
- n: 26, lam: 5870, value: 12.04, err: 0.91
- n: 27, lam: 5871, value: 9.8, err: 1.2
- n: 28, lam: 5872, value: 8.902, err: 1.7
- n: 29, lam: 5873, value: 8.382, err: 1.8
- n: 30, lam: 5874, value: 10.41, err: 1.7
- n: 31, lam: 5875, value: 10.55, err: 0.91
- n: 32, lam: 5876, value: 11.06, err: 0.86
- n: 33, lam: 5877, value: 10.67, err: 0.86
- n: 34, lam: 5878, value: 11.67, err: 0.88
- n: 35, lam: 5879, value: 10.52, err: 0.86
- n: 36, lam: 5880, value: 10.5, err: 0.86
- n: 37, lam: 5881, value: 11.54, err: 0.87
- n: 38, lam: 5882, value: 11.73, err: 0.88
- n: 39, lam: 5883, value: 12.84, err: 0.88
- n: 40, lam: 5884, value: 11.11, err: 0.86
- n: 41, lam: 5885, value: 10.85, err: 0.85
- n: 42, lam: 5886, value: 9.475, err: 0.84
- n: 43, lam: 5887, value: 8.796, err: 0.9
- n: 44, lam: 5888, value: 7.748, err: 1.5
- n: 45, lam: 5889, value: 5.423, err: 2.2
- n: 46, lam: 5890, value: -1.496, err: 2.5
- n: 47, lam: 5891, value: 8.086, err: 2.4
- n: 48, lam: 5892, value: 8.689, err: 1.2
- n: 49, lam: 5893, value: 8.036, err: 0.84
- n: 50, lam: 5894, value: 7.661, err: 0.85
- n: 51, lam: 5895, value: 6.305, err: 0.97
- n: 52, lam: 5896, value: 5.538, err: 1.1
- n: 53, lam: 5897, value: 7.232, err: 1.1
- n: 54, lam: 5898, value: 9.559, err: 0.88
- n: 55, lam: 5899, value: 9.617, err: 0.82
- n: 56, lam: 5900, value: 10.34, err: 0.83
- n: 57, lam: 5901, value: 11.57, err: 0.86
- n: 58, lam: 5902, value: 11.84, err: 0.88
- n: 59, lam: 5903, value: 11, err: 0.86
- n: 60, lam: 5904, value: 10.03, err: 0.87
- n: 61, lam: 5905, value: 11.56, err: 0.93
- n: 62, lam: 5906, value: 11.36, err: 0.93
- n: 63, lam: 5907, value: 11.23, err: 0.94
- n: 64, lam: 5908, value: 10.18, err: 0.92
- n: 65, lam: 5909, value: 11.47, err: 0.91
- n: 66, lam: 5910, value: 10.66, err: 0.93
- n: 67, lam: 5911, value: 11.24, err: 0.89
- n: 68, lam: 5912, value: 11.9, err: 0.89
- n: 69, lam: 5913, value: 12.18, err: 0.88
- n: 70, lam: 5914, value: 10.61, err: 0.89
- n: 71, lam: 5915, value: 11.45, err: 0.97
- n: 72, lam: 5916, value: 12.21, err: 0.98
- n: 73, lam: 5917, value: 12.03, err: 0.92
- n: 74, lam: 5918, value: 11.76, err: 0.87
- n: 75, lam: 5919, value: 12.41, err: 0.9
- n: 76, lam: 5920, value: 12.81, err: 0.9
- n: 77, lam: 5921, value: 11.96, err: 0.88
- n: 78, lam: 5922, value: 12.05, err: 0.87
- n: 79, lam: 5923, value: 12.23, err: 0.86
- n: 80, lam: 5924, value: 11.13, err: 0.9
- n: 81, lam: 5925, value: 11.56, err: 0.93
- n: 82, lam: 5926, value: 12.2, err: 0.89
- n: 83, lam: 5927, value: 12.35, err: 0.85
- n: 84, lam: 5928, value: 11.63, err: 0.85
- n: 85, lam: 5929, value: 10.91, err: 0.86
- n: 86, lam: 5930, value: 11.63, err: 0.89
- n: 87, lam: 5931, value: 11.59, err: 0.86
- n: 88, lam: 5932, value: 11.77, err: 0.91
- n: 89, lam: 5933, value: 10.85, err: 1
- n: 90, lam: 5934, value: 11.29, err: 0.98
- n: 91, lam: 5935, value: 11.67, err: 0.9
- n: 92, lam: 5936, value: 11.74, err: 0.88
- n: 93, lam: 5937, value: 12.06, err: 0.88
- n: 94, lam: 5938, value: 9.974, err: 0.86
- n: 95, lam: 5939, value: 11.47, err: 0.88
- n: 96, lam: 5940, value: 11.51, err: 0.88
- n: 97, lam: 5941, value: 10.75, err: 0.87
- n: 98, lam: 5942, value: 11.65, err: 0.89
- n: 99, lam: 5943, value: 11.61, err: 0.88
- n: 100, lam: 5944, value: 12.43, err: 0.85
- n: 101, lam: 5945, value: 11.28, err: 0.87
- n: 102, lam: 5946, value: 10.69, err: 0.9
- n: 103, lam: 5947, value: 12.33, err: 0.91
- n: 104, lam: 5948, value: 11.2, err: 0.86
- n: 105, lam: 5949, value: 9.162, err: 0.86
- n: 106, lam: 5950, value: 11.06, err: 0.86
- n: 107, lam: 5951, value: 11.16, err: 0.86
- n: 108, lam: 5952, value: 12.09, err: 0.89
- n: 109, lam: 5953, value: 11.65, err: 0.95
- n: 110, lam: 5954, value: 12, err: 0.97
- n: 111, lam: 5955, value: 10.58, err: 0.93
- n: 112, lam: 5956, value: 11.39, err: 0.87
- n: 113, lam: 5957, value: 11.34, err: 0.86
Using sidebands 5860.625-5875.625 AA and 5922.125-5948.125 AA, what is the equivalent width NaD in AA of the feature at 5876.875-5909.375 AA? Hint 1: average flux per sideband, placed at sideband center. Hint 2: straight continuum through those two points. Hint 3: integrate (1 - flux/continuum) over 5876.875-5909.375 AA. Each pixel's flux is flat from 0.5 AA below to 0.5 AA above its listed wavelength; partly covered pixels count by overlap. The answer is 4.3 AA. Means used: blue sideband 10.5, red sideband 11.5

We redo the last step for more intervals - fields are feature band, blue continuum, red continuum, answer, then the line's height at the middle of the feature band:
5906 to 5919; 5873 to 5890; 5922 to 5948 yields -0.7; 10.8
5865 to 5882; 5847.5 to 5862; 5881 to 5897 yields -1.6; 9.62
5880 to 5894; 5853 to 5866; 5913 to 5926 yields 3.4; 11.5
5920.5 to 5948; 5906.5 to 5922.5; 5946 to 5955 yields -0.3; 11.4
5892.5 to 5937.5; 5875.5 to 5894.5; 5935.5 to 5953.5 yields -2.8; 10.3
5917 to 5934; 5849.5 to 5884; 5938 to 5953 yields -0.9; 11.2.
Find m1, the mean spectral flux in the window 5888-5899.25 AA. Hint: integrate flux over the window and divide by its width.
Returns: 6.77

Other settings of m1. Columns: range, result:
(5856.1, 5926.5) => 10.4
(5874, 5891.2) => 9.53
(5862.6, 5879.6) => 10.5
